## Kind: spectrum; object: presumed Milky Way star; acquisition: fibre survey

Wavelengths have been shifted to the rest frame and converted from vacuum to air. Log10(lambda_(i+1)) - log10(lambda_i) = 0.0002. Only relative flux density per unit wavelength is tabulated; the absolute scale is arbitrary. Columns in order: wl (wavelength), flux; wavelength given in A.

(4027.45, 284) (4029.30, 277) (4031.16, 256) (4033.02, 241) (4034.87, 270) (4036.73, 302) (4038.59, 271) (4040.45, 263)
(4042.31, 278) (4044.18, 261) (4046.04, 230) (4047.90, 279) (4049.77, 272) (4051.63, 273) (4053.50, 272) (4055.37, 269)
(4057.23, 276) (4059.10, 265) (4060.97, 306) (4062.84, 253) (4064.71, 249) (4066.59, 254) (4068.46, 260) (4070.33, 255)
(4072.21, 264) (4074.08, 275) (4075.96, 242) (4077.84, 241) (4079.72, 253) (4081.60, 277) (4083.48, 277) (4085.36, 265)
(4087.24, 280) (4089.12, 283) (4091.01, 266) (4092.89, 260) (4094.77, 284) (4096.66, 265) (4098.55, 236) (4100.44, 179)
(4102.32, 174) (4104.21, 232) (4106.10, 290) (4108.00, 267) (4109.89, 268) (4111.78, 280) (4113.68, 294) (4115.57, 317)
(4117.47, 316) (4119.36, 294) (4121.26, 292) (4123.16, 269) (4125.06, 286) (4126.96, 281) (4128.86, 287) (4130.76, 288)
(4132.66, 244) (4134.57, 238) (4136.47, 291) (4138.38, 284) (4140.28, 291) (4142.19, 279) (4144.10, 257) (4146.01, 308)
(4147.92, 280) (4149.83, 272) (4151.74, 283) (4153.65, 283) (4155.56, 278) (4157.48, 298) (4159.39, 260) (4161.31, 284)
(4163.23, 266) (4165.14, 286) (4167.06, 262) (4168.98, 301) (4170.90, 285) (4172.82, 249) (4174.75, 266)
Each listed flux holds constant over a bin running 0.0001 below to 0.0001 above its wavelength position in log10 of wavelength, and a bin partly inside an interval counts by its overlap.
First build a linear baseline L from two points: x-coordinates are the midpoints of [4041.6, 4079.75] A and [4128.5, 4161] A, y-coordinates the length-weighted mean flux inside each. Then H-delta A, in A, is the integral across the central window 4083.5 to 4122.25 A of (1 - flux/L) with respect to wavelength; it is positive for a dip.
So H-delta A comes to 0.5 A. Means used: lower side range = 263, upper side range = 278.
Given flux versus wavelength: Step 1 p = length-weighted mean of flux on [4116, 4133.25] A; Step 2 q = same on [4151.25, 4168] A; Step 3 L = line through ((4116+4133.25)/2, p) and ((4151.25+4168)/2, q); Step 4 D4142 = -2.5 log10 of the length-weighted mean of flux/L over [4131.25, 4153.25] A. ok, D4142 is 0.02 mag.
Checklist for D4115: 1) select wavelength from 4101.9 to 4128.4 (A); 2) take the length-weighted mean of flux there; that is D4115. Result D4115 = 278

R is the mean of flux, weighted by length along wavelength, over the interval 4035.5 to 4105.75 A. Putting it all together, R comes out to 261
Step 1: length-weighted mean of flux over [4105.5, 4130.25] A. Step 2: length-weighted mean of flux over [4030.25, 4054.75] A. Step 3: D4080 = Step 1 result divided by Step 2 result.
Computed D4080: 1.1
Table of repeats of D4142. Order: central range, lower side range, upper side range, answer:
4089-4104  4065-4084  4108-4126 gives 0.14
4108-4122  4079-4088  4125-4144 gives -0.07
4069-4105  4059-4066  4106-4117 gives 0.10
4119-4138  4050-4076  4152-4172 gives 0.00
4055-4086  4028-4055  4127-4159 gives 0.03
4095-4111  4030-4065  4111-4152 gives 0.15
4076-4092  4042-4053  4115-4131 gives 0.05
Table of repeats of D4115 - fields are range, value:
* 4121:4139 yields 275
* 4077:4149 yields 270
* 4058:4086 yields 262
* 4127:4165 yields 278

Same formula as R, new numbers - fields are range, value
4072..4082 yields 257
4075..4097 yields 266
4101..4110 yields 241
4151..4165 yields 279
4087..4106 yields 247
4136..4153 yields 283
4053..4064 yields 273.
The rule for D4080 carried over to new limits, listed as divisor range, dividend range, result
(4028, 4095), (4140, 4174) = 1.05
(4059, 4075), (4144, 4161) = 1.06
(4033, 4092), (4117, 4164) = 1.05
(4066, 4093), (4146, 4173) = 1.06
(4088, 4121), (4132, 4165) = 1.04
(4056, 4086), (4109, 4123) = 1.11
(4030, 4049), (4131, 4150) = 1.04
